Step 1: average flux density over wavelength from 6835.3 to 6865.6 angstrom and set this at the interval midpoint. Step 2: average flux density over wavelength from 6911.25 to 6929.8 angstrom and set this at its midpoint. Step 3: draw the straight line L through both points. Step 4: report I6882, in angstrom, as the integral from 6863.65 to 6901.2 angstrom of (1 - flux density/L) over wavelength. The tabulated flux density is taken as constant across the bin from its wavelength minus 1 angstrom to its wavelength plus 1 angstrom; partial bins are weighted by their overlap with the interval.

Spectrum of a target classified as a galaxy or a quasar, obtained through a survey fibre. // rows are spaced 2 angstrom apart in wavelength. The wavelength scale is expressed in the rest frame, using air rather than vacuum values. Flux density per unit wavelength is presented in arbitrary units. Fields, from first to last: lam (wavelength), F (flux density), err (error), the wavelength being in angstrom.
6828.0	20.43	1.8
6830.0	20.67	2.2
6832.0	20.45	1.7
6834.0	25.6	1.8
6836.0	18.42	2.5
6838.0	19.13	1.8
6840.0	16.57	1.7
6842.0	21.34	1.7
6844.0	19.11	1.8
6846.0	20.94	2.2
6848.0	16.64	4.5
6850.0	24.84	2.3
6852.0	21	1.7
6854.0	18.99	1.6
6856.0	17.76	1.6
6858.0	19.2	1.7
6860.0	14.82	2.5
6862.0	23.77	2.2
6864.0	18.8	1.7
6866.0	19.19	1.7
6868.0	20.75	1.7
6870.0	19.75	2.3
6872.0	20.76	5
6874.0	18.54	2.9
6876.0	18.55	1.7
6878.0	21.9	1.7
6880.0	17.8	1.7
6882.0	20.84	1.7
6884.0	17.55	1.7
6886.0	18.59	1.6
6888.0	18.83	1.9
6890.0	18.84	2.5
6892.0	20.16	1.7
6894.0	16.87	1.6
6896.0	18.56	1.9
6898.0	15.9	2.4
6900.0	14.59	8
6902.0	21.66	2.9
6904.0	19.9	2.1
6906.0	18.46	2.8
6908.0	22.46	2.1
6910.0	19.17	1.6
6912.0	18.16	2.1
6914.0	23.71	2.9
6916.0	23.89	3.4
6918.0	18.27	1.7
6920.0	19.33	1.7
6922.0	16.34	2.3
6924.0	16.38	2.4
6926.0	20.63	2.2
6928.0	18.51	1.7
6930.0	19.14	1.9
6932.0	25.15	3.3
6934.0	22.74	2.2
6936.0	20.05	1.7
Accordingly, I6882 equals 1.3 angstrom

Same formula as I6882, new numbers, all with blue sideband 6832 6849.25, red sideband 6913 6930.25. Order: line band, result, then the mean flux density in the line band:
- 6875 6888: 0.4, 19.2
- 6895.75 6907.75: 0.8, 18.4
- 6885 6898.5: 0.9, 18.3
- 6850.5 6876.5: 0.4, 19.5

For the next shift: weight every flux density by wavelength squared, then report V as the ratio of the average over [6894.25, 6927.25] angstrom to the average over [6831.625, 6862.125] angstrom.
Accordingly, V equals 0.99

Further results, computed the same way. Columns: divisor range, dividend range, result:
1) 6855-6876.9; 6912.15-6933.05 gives 1.06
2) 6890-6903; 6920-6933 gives 1.08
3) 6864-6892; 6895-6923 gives 1.01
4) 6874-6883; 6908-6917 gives 1.10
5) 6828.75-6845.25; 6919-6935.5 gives 1.01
